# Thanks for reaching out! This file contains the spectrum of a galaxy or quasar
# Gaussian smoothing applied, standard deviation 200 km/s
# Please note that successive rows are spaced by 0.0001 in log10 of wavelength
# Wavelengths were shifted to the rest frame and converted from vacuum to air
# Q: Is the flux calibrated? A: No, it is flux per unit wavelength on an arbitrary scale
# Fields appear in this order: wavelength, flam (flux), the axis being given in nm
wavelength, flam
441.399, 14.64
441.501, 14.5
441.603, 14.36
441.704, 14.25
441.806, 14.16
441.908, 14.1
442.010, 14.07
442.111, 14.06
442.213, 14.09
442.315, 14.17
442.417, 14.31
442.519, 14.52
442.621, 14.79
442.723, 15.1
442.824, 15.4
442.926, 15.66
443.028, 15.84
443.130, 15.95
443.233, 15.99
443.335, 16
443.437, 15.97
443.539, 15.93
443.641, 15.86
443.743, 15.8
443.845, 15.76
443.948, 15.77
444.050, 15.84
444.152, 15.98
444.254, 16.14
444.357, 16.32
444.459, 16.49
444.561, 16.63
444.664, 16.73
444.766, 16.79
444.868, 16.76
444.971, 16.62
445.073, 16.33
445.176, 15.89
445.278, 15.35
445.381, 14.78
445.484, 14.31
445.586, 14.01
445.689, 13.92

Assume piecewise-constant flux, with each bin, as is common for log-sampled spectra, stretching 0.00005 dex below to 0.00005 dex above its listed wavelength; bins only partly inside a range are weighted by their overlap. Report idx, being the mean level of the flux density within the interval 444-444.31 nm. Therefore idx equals 16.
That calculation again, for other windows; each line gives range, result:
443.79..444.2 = 15.8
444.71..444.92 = 16.8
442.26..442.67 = 14.4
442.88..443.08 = 15.8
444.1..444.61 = 16.3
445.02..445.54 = 15.3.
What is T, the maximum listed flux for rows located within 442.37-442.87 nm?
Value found 15.4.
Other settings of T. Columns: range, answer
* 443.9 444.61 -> 16.63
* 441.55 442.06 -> 14.36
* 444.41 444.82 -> 16.79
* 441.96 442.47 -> 14.31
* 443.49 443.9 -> 15.93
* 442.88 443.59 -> 16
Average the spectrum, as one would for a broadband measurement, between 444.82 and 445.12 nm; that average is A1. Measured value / 16.6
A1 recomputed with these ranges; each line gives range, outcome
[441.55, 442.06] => 14.2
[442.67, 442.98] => 15.4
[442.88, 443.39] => 15.9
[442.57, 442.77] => 14.9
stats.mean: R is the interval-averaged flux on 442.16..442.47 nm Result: 14.2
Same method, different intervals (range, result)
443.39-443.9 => 15.9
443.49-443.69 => 15.9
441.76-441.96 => 14.1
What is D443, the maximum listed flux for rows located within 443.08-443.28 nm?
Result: 15.99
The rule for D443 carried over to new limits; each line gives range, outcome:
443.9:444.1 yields 15.84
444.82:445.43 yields 16.76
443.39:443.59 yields 15.97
